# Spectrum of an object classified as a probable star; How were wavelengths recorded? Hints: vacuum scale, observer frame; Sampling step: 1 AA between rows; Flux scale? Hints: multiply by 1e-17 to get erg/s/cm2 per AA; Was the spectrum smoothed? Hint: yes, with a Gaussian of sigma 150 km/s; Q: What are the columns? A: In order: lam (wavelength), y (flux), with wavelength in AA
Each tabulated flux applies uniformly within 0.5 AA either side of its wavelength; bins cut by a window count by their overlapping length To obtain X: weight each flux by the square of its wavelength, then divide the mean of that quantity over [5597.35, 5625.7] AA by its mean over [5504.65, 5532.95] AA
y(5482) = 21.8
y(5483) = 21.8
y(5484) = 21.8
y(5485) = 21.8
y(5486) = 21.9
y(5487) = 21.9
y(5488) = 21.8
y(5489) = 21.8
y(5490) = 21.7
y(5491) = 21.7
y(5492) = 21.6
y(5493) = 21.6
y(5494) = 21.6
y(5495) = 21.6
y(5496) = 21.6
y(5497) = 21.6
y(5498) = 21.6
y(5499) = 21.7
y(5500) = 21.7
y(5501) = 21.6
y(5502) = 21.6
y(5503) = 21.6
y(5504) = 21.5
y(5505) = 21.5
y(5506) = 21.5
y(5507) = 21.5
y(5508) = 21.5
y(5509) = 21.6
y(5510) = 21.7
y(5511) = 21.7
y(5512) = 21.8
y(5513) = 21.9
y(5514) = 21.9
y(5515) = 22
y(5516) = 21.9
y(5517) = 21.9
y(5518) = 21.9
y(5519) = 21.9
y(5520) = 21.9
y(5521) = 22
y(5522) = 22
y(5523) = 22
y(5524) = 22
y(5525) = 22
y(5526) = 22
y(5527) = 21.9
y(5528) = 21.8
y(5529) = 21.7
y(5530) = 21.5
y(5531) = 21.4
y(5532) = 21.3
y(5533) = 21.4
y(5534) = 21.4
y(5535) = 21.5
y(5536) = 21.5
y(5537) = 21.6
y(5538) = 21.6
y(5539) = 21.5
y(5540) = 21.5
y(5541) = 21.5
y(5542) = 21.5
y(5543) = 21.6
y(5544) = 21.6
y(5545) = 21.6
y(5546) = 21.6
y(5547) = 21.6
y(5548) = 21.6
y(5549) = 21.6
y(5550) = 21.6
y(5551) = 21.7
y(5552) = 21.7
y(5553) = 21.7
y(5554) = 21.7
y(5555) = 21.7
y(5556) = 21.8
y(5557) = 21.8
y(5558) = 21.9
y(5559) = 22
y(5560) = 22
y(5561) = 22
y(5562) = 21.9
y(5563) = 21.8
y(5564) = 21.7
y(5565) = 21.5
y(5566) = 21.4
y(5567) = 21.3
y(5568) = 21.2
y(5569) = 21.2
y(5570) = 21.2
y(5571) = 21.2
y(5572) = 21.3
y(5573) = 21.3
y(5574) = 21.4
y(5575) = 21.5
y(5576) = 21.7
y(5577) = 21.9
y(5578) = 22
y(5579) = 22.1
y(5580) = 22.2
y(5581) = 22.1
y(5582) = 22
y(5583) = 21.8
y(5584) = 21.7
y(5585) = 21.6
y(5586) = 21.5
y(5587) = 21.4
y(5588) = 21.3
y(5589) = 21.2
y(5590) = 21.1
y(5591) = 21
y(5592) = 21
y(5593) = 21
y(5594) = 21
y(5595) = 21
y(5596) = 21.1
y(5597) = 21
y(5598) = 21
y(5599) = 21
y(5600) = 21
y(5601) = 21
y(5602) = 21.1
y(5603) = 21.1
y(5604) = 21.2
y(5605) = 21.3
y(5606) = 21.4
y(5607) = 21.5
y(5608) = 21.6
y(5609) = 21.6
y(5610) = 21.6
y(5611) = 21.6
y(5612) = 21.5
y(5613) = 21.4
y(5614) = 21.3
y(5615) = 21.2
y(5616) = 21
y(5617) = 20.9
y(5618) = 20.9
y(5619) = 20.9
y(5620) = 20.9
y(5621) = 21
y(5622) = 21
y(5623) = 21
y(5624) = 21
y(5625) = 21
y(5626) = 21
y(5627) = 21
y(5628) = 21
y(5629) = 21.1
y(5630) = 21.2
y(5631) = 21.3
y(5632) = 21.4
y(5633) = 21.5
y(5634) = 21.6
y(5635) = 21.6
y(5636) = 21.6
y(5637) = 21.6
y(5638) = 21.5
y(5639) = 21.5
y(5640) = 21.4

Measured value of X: 1.01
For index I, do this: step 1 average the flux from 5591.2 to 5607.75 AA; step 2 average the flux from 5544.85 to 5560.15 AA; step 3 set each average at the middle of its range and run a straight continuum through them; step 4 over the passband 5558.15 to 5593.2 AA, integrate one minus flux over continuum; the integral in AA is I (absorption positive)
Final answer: -0.2 AA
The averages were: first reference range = 21.7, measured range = 21.6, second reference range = 21.1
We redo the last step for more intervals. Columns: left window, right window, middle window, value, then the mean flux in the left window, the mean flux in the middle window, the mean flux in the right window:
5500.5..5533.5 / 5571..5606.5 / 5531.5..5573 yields -0.03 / 21.7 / 21.6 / 21.4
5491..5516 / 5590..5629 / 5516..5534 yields -0.20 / 21.7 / 21.8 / 21.1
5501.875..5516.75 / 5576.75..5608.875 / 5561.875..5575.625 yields 0.04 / 21.7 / 21.4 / 21.4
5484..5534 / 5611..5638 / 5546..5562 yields -0.18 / 21.7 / 21.8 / 21.2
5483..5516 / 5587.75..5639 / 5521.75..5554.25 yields -0.17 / 21.7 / 21.6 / 21.2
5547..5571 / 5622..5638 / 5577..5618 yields 0.14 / 21.6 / 21.4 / 21.3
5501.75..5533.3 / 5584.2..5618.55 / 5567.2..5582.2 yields -0.15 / 21.7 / 21.6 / 21.2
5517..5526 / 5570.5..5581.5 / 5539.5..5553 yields 0.15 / 22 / 21.6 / 21.7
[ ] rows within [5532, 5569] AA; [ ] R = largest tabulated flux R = 22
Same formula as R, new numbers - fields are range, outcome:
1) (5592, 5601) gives 21.1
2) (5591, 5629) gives 21.6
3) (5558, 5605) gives 22.2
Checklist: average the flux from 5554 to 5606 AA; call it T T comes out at 21.5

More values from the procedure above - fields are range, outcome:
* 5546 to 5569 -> 21.7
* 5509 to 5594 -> 21.6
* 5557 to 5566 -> 21.8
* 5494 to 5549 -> 21.7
